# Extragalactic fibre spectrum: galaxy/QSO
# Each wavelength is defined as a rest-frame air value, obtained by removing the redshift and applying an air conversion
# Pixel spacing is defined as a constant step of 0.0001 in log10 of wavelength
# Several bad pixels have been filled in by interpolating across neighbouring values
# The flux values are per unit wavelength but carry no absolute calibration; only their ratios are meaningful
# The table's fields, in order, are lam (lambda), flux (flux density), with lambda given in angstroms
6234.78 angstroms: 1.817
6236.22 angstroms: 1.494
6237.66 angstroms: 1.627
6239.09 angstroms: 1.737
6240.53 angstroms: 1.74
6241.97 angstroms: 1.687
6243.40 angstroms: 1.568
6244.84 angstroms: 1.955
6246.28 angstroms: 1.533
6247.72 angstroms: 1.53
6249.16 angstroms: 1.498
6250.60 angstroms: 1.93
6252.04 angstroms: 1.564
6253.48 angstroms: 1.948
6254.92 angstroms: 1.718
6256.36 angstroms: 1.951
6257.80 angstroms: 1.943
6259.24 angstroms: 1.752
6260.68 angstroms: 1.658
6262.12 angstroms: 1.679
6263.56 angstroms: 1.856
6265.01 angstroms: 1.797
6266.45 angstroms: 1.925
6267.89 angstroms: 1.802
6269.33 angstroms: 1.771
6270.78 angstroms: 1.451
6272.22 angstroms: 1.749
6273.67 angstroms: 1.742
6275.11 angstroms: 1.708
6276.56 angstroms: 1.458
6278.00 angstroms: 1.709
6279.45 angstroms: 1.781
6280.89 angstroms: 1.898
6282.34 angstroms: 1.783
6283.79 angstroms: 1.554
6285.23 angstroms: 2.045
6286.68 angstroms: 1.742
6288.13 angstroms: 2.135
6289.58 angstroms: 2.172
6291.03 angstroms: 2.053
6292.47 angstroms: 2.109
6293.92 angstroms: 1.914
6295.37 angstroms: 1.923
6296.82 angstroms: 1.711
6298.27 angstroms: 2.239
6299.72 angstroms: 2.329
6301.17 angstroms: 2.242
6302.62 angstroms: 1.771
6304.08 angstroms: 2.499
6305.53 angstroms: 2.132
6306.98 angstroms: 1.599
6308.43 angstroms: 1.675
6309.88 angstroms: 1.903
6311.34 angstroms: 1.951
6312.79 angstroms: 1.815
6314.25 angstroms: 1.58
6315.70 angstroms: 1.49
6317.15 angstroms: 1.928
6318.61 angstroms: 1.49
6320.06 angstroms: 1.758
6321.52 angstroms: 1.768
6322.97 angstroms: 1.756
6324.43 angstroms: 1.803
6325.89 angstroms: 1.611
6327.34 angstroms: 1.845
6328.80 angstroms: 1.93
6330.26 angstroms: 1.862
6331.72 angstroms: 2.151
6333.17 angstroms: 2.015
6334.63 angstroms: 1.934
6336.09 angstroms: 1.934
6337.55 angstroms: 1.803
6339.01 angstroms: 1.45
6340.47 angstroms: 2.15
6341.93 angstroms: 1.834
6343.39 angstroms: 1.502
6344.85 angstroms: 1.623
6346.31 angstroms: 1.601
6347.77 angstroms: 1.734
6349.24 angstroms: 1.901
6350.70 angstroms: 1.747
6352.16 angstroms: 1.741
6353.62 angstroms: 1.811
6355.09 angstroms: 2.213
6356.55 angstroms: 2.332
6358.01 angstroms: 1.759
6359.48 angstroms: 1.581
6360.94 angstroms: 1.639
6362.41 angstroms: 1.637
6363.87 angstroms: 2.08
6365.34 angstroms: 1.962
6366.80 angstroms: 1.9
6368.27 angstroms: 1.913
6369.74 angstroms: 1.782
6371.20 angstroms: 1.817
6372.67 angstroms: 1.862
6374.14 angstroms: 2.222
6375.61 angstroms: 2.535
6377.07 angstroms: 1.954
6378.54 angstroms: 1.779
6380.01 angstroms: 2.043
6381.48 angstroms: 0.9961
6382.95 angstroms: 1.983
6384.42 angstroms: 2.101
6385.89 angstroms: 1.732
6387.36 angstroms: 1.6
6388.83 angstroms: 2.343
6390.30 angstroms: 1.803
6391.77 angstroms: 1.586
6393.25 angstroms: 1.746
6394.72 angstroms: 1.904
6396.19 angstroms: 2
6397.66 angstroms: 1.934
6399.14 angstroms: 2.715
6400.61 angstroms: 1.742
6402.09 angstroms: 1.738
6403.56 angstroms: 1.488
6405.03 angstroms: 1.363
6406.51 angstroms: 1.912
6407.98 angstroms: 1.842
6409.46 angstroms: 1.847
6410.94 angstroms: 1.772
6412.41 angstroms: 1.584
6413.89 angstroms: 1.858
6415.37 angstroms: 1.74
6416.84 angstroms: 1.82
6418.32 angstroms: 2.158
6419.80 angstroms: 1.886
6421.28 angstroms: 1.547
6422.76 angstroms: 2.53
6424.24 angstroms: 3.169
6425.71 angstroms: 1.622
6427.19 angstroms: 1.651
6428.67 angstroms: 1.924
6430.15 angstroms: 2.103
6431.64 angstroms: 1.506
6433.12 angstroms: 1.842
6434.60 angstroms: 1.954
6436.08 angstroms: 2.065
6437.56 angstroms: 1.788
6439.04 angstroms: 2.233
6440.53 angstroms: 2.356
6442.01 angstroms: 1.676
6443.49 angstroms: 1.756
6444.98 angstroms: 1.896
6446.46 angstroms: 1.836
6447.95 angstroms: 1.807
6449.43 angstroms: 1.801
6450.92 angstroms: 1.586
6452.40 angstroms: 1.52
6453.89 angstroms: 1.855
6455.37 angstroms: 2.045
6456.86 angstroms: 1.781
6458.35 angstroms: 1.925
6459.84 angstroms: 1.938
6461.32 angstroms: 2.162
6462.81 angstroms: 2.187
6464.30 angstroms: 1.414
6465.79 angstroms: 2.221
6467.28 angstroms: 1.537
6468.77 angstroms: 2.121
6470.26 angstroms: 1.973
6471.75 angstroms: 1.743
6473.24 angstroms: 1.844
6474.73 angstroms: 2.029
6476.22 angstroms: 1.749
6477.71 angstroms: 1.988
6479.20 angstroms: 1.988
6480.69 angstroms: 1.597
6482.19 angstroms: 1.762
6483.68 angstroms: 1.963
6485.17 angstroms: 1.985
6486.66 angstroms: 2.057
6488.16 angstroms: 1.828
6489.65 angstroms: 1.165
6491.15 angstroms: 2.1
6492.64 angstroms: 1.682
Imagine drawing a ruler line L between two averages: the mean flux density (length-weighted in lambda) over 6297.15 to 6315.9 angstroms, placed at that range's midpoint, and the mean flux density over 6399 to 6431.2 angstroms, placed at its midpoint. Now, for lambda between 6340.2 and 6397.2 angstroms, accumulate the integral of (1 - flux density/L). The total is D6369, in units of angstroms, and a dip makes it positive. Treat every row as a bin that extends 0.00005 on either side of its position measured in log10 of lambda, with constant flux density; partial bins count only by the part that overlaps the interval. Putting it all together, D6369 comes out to 1.8 angstroms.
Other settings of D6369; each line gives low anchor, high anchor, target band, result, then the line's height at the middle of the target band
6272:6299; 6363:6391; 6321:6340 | 0.5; 1.89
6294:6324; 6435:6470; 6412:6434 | -0.5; 1.89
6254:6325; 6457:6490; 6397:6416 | 0.6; 1.87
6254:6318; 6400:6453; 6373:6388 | -0.3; 1.86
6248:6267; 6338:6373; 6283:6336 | -3.0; 1.8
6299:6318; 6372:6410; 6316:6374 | 2.1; 1.9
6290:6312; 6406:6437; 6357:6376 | 0.6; 1.96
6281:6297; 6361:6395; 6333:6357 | 0.8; 1.9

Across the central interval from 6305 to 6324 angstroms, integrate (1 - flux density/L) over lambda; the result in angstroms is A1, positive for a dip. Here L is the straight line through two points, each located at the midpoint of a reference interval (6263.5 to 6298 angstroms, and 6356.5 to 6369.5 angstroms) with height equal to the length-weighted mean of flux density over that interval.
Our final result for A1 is 0.82 angstroms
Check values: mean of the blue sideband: 1.83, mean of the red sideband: 1.84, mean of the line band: 1.75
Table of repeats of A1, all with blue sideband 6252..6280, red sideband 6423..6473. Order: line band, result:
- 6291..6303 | -1.74 angstroms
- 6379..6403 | -0.07 angstroms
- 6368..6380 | -0.91 angstroms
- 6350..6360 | -0.32 angstroms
